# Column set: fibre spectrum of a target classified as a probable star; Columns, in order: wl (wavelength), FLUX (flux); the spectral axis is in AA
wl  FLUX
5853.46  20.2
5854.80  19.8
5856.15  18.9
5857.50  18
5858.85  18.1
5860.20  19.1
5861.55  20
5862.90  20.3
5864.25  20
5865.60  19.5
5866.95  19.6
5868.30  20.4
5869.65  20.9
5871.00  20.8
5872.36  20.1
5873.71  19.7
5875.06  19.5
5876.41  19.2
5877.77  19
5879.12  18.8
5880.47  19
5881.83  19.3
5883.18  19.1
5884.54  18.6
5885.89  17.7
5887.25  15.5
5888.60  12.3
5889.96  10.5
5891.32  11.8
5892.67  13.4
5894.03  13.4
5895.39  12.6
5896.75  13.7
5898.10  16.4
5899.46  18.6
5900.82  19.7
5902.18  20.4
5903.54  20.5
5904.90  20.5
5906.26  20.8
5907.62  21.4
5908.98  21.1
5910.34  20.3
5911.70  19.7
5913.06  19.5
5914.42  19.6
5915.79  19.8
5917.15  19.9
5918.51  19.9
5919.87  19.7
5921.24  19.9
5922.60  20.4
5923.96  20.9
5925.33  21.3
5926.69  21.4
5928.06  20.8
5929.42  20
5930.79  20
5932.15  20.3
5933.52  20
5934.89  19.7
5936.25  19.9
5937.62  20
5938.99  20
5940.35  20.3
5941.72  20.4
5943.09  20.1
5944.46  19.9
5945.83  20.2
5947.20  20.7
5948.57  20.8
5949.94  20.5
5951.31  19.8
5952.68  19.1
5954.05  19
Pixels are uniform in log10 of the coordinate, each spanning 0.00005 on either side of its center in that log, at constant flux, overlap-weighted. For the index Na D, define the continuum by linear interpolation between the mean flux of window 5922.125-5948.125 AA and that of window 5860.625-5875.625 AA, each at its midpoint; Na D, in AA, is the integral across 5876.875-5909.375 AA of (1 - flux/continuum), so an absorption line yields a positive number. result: 4.7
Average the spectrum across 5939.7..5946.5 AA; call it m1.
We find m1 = 20.2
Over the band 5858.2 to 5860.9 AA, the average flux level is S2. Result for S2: 18.6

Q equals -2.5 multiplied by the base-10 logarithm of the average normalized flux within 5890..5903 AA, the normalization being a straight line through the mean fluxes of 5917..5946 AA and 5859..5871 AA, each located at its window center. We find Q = 0.29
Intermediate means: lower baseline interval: 19.9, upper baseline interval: 20.2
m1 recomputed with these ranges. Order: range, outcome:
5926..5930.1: 20.8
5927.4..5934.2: 20.2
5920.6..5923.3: 20.2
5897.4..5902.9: 18.8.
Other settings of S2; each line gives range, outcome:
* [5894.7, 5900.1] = 15.3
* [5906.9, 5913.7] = 20.4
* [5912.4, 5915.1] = 19.6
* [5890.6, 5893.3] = 12.6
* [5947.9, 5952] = 20.4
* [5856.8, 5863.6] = 19.1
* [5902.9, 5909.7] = 20.9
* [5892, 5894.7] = 13.4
